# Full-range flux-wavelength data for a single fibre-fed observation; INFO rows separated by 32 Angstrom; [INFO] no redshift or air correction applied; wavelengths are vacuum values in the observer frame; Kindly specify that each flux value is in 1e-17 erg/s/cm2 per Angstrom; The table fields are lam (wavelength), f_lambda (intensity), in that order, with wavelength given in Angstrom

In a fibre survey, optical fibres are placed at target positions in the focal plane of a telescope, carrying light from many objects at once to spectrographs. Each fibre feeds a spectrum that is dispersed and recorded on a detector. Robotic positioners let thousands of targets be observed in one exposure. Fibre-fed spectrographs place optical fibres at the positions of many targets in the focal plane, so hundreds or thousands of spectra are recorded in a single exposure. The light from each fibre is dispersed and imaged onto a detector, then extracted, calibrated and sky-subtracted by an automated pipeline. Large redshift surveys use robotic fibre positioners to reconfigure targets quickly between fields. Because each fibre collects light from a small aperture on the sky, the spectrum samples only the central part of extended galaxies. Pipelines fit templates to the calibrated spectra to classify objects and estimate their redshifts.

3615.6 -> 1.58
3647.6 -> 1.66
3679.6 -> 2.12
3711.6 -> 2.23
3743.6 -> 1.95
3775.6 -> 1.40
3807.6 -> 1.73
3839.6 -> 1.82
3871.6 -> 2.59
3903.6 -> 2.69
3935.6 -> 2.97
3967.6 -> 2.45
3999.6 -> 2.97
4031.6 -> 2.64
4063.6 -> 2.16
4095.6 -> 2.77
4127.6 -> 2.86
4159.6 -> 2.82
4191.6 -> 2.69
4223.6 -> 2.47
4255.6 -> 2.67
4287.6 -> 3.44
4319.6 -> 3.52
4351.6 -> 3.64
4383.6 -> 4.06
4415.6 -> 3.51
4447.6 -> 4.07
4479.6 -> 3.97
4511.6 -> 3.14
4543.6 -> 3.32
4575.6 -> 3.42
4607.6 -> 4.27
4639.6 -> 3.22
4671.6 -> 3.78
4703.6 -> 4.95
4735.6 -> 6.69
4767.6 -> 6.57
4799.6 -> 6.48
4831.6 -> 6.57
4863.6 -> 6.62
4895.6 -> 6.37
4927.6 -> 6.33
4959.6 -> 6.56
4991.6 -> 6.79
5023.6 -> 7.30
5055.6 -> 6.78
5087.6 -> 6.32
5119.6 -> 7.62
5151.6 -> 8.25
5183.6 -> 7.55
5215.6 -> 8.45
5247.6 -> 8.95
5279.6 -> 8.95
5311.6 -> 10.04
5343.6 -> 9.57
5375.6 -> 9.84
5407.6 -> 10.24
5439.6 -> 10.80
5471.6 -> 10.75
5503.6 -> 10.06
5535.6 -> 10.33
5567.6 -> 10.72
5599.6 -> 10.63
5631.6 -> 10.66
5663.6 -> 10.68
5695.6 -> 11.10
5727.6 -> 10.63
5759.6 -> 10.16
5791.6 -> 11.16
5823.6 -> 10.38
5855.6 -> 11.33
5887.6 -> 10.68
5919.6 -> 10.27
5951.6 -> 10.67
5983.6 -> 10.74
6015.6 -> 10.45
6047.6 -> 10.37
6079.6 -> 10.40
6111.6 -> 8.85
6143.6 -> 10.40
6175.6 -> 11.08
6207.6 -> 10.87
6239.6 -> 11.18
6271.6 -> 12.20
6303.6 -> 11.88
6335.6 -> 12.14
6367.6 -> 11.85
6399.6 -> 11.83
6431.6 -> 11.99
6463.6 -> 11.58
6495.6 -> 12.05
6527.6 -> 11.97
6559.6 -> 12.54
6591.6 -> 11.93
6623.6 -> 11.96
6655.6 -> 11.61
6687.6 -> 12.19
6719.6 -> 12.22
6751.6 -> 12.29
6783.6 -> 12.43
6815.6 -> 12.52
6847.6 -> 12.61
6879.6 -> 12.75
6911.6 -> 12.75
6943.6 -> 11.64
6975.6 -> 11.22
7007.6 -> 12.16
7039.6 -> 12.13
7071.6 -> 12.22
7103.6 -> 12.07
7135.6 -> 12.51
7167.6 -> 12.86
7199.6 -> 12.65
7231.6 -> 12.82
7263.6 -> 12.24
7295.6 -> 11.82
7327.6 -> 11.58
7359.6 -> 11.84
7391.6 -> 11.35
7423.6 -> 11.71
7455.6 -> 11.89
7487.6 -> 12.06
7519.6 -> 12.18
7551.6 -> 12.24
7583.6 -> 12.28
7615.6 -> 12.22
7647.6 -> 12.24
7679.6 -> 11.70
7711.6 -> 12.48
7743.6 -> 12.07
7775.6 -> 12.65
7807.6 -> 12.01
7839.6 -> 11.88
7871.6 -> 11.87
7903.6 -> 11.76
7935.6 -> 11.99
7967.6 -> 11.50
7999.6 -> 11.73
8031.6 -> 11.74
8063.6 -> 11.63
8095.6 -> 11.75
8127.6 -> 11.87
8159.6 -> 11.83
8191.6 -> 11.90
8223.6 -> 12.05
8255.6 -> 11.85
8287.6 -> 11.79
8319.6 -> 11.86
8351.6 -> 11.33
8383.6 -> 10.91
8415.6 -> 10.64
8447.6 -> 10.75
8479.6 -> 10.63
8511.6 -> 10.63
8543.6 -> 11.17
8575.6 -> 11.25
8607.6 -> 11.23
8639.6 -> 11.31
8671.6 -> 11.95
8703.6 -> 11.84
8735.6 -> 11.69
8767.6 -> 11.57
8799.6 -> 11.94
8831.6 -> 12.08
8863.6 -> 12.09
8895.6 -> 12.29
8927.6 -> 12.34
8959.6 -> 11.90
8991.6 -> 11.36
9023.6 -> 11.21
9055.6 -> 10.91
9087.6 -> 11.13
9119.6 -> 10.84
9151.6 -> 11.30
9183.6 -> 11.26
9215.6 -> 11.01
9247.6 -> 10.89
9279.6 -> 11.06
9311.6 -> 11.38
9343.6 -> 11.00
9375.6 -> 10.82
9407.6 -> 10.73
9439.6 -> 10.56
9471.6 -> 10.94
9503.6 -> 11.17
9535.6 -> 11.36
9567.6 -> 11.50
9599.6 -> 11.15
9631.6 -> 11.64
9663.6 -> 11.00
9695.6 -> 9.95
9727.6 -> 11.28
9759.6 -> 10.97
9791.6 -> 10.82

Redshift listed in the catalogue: 0.181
